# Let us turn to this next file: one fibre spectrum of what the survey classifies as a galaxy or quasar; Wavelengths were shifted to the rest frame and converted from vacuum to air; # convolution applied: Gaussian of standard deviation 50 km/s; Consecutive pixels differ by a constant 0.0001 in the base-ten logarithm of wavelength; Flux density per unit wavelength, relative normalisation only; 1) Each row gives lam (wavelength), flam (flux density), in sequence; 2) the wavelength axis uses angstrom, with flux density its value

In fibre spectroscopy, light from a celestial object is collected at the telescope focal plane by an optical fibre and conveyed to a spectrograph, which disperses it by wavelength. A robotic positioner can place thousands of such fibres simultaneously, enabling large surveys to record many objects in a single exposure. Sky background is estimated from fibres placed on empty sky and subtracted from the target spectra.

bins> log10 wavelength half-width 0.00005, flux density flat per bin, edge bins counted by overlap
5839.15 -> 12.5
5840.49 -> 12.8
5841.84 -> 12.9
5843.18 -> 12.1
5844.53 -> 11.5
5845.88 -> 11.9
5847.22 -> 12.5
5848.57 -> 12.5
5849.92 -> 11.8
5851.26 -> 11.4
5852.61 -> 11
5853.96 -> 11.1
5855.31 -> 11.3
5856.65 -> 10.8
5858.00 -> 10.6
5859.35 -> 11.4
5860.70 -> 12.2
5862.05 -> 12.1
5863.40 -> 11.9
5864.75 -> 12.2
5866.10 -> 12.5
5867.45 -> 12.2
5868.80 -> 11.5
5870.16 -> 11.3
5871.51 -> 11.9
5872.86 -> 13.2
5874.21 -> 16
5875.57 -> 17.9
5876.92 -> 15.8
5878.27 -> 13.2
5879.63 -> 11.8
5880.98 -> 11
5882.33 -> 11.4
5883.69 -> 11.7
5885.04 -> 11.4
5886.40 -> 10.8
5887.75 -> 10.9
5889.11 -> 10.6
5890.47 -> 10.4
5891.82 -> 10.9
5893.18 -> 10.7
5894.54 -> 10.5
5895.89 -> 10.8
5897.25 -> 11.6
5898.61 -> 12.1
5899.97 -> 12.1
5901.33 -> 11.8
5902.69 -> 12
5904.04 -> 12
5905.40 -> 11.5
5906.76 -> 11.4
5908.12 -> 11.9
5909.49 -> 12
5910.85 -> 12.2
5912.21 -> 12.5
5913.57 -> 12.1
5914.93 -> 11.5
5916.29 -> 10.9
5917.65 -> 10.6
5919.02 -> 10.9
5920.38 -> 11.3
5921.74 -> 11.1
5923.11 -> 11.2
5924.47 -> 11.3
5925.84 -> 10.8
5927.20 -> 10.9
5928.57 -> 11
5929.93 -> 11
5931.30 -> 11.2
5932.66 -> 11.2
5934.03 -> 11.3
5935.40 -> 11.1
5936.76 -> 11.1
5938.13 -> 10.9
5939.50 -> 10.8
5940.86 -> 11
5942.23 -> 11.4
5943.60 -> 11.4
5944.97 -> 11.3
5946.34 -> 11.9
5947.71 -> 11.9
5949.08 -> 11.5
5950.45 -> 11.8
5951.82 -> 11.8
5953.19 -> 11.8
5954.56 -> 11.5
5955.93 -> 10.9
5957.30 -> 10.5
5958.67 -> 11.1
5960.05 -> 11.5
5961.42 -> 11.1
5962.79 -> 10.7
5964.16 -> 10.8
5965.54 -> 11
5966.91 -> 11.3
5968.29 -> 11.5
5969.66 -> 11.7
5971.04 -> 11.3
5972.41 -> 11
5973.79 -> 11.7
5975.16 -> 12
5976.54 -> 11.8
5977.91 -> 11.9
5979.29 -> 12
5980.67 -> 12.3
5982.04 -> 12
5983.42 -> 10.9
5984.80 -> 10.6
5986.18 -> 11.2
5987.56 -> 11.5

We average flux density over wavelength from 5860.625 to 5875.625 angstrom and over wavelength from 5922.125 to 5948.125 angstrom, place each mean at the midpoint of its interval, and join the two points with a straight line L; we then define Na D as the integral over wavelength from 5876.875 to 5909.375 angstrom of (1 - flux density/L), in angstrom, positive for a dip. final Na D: 1.68 angstrom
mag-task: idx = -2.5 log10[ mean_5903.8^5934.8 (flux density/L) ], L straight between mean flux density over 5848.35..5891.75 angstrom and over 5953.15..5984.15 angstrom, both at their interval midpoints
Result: 0.03 mag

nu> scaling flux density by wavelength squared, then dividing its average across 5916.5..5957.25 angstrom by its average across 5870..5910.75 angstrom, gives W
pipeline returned 0.95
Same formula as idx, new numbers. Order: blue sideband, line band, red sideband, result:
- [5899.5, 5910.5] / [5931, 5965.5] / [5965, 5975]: 0.03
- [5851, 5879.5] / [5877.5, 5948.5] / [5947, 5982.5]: 0.06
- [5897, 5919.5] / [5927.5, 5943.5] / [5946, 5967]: 0.04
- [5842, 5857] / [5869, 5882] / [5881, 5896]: -0.20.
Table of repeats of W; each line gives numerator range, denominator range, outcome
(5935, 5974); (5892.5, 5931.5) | 1.00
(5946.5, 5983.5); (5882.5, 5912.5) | 1.03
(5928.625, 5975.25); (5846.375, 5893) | 0.97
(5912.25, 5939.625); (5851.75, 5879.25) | 0.91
